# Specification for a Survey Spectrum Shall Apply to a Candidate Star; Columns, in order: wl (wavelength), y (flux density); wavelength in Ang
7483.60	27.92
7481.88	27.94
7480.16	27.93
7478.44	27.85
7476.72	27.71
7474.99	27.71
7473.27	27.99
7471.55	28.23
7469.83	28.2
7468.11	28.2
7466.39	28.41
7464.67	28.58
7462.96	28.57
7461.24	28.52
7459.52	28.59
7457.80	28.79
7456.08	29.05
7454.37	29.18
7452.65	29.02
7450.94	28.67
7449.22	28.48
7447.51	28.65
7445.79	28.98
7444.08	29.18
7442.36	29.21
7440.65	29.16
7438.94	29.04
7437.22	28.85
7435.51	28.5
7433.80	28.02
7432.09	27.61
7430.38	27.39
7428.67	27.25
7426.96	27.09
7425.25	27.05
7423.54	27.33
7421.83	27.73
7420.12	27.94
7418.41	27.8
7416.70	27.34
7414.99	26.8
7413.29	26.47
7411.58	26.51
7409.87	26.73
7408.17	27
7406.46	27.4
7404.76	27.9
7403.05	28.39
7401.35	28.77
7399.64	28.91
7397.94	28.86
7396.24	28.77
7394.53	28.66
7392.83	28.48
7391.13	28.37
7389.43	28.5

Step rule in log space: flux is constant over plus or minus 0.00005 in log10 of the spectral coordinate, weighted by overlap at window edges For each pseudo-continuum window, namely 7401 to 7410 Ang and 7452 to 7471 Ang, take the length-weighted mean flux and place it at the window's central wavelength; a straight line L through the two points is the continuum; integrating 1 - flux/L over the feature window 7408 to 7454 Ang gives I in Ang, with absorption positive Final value 0.3 Ang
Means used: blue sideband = 27.7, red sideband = 28.6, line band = 27.9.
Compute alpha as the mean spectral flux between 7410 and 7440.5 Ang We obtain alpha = 27.6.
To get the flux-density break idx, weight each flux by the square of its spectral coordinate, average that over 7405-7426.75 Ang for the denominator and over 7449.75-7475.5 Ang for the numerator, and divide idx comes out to 1.06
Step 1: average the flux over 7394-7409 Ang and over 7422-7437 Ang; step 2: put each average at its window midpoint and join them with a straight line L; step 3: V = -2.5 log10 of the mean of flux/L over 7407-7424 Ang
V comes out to 0.03 mag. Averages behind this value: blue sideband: 28.3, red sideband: 27.6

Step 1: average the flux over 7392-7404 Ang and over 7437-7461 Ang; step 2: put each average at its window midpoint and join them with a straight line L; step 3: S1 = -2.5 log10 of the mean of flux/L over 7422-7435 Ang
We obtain 0.05 mag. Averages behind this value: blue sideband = 28.7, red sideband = 28.9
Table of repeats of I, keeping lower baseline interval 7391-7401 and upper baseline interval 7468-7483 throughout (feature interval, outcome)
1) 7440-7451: -0.26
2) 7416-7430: 0.50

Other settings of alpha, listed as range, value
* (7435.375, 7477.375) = 28.6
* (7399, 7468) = 28.1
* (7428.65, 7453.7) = 28.6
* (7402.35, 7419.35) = 27.2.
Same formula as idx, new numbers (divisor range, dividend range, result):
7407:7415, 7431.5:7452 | 1.08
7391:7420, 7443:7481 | 1.04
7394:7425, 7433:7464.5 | 1.05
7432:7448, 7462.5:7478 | 0.99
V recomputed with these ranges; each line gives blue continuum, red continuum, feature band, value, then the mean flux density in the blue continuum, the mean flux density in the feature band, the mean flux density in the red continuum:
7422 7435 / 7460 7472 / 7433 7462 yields -0.03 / 27.4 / 28.8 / 28.4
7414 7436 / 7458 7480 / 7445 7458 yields -0.04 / 27.5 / 28.9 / 28.2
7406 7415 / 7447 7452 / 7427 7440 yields -0.01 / 26.8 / 28.1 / 28.7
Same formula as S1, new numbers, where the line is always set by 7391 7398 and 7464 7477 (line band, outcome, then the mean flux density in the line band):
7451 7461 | -0.03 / 28.9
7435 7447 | -0.03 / 29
